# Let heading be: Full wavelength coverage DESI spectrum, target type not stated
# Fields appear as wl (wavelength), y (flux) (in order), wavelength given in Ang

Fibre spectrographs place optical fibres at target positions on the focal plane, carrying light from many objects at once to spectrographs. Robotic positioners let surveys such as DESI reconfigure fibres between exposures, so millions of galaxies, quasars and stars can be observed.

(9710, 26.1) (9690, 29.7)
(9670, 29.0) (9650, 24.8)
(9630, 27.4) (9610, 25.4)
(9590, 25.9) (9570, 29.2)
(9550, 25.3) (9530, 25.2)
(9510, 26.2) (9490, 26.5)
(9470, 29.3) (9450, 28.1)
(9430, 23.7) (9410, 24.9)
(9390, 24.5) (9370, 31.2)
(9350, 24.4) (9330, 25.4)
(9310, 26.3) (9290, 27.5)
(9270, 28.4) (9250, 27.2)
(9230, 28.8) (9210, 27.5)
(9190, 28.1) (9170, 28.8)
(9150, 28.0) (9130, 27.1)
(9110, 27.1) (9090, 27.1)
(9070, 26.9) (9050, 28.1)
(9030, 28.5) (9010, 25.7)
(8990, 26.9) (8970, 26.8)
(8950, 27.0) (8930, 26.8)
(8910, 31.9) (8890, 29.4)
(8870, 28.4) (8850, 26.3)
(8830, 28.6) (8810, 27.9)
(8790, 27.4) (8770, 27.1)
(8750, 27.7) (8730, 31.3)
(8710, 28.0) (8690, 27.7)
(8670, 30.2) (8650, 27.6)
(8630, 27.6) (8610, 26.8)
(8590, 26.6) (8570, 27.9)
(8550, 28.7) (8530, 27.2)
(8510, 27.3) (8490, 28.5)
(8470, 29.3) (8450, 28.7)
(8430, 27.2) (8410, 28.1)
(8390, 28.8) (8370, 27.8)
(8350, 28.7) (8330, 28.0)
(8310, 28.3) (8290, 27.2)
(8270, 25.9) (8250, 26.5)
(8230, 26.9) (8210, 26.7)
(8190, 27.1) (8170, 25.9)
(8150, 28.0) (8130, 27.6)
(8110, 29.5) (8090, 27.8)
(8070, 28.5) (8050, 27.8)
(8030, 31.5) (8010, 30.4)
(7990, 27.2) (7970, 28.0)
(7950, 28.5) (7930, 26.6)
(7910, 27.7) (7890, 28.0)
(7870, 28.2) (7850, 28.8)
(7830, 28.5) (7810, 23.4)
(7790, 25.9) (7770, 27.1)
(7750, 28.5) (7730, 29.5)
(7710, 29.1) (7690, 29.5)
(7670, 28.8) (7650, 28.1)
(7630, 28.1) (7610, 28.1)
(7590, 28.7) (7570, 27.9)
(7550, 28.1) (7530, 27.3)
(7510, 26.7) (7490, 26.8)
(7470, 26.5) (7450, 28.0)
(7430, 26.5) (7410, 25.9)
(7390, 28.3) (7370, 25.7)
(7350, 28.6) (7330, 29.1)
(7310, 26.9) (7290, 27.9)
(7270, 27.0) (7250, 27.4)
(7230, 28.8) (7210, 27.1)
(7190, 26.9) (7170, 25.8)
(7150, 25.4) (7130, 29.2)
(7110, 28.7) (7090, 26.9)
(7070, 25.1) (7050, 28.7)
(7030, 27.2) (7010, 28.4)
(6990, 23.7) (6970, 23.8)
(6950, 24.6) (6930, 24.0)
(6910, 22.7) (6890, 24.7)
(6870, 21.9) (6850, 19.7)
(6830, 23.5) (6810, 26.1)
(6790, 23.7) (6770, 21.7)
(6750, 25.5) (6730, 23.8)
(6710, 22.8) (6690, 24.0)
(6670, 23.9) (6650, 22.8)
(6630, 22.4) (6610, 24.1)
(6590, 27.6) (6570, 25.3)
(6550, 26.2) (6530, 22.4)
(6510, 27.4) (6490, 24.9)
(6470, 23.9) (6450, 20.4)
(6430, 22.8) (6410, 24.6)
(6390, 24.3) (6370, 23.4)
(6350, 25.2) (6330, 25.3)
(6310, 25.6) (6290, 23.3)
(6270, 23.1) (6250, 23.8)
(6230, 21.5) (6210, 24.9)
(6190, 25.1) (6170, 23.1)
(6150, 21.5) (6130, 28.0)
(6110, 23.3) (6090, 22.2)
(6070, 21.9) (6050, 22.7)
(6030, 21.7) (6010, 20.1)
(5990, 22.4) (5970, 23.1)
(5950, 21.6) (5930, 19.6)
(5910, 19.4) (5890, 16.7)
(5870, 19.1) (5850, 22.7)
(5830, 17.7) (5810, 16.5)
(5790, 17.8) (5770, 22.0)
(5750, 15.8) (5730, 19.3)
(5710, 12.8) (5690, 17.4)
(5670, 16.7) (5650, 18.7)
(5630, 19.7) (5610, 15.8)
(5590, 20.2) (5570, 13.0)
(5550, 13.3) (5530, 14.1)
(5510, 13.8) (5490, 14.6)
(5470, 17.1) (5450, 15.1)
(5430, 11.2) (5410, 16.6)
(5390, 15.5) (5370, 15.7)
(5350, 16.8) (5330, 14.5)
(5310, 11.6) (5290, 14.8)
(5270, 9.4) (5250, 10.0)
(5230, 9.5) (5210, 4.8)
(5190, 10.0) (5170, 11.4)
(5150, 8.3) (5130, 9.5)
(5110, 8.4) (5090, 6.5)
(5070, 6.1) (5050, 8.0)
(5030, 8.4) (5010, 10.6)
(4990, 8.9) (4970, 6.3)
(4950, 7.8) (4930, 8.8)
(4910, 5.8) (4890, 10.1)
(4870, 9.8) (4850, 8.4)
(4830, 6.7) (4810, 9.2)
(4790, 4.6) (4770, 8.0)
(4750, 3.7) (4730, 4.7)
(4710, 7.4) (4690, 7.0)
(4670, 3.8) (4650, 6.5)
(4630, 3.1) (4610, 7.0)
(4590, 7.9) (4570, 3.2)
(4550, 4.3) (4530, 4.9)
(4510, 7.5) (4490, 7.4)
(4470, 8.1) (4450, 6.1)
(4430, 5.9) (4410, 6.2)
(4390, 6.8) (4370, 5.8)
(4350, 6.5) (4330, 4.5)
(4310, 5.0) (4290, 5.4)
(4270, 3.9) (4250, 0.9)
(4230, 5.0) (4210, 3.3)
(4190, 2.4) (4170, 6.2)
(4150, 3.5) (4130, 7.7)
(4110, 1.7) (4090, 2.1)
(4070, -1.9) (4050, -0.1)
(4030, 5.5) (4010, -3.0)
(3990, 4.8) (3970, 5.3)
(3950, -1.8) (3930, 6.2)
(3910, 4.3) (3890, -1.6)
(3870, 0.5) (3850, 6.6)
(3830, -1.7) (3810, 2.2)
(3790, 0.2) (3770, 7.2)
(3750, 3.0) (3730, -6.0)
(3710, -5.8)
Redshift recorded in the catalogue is 0.32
